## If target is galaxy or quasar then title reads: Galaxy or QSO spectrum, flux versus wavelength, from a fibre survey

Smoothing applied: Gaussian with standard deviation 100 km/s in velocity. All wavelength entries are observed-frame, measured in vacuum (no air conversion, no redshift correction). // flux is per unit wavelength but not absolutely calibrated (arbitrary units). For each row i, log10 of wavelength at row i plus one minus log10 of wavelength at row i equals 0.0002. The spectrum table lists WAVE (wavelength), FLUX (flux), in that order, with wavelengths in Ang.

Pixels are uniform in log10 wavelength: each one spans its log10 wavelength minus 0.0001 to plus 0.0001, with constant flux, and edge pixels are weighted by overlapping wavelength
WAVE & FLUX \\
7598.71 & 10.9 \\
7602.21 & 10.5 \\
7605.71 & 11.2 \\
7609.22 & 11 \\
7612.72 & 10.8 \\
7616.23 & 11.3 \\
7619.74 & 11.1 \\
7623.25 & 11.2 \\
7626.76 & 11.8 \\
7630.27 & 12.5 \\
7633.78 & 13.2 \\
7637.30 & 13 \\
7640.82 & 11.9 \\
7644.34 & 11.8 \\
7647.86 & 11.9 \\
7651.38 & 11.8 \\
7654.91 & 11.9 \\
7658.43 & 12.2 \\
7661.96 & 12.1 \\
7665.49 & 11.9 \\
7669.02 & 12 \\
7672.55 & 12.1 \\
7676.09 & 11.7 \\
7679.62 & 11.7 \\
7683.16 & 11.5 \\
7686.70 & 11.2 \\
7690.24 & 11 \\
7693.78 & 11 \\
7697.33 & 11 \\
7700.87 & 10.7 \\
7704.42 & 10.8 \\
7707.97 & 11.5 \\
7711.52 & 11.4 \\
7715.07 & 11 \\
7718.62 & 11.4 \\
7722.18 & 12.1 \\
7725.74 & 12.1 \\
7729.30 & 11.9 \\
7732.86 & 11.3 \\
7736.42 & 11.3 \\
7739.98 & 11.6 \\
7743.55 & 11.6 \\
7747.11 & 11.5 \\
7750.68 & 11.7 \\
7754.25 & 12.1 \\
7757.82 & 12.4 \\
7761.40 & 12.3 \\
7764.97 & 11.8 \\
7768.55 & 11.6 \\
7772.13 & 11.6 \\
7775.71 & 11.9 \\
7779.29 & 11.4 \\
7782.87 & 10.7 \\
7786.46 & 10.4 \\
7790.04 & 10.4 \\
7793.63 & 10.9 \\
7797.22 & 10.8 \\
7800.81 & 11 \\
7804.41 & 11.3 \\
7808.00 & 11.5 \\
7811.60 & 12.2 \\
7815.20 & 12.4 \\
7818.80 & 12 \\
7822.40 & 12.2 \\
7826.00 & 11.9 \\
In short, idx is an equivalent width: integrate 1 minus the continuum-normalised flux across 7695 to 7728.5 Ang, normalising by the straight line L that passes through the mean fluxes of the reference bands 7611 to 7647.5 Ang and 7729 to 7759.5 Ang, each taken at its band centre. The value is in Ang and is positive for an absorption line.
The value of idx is 1.1 Ang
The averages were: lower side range 11.9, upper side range 11.7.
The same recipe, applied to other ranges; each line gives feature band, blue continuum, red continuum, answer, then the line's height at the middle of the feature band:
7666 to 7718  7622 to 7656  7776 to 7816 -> 2.0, 11.8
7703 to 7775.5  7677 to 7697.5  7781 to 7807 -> -4.0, 11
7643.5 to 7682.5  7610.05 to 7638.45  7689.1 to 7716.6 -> -1.6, 11.4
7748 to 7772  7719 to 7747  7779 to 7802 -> -1.5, 11.2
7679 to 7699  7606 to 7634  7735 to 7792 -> 0.5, 11.5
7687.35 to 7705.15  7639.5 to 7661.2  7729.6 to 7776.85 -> 1.4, 11.8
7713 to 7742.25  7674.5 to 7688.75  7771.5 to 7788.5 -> -0.6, 11.4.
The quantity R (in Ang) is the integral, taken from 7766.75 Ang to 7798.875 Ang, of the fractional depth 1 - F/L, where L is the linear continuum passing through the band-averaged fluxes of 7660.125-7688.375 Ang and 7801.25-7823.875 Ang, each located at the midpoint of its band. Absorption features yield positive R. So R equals 2.1 Ang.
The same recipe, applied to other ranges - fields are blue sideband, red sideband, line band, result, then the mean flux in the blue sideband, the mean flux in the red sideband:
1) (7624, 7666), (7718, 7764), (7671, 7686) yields 0.4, 12.2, 11.8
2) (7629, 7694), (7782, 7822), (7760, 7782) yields -0.6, 11.9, 11.3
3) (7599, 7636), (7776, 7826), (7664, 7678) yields -0.6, 11.5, 11.4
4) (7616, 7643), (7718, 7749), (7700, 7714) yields 0.7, 12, 11.7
